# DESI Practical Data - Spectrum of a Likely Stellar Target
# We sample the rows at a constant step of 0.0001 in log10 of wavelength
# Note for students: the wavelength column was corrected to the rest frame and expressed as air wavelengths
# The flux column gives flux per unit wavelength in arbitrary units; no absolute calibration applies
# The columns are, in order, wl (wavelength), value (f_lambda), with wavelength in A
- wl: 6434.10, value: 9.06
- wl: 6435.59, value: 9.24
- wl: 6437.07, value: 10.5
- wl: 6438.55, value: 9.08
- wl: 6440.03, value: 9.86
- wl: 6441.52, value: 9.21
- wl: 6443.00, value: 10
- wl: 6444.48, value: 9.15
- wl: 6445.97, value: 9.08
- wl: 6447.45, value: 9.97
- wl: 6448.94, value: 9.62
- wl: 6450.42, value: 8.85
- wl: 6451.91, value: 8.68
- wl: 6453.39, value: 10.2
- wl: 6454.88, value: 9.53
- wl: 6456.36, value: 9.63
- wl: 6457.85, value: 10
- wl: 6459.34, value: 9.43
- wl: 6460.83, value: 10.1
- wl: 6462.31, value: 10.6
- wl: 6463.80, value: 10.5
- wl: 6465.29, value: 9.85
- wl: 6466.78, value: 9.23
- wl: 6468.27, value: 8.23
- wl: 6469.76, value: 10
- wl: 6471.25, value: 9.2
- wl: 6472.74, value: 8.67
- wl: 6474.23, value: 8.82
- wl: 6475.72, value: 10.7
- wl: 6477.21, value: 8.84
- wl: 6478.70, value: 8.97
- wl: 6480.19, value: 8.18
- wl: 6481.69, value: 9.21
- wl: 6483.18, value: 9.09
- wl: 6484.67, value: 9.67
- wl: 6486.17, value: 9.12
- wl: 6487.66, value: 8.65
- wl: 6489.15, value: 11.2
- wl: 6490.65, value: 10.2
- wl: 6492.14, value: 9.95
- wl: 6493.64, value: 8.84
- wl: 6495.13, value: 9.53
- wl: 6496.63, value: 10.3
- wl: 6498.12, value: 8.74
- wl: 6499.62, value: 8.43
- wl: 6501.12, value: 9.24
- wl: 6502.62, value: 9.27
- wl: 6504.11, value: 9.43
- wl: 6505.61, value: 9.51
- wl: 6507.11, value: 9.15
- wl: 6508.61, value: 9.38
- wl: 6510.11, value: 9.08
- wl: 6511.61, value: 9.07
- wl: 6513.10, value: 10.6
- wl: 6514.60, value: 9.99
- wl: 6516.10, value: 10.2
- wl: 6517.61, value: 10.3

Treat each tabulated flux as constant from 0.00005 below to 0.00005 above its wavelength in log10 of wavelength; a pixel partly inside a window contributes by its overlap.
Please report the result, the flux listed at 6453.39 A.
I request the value 10.2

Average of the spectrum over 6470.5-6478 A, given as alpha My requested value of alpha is 9.25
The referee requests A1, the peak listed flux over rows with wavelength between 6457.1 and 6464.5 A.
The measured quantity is 10.6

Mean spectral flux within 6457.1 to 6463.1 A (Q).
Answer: 10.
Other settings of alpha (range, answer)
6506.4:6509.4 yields 9.26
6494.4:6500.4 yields 9.24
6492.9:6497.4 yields 9.57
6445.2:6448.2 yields 9.5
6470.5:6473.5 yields 8.94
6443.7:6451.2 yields 9.33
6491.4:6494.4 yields 9.4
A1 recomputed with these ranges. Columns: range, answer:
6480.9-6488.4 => 9.67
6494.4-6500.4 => 10.3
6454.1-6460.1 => 10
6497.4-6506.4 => 9.51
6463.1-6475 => 10.5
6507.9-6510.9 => 9.38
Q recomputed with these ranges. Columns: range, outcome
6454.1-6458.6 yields 9.72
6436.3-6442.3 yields 9.67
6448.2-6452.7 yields 9.08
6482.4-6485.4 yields 9.39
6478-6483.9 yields 8.86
